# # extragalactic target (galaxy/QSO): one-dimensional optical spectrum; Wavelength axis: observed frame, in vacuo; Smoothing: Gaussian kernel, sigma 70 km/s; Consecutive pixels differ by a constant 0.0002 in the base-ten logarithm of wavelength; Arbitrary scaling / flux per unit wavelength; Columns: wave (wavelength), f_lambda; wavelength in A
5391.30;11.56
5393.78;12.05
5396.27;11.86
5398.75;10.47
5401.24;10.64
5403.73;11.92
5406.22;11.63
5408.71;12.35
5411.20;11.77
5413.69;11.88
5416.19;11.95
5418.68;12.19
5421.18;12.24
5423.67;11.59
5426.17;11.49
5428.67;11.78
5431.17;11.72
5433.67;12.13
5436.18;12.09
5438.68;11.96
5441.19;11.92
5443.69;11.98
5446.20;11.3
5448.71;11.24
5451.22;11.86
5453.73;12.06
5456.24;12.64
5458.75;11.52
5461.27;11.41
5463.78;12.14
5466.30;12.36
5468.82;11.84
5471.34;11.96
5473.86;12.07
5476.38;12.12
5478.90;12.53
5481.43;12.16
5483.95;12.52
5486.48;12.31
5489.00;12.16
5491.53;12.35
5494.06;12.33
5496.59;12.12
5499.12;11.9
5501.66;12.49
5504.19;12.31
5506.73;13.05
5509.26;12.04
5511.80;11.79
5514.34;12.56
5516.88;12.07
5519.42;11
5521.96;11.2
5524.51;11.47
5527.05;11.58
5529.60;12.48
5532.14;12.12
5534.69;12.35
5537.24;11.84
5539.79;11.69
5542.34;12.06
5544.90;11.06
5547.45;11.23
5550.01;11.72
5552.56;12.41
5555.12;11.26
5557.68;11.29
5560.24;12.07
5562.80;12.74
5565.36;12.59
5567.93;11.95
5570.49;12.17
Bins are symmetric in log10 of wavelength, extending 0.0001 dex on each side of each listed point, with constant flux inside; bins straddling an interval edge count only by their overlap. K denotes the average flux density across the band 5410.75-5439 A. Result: 11.9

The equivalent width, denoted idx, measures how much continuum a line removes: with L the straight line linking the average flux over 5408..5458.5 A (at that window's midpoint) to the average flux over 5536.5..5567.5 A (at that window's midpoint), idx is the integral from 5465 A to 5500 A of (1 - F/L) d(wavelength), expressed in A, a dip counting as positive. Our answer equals -0.97 A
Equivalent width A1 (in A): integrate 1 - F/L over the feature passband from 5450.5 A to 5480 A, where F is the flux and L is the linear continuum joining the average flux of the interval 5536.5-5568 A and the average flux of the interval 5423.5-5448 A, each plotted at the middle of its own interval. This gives -0.61 A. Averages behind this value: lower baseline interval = 11.8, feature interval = 12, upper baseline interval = 11.8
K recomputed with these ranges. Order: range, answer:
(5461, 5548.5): 12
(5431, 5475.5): 11.9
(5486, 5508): 12.3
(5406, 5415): 11.9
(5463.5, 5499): 12.2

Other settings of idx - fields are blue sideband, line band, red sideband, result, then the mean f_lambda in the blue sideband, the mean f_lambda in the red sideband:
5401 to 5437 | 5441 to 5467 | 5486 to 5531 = 0.2 A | 11.9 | 12.1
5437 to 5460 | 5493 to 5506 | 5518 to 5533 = -0.6 A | 11.8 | 11.6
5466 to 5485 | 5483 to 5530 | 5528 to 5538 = 0.4 A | 12.2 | 12.2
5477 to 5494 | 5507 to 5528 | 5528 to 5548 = 0.5 A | 12.3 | 11.9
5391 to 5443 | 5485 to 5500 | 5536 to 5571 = -0.5 A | 11.8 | 11.9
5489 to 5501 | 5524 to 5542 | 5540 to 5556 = -0.3 A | 12.2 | 11.6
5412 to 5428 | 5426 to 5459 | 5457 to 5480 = 0.2 A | 11.9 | 12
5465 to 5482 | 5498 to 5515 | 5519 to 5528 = -1.0 A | 12.1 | 11.3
